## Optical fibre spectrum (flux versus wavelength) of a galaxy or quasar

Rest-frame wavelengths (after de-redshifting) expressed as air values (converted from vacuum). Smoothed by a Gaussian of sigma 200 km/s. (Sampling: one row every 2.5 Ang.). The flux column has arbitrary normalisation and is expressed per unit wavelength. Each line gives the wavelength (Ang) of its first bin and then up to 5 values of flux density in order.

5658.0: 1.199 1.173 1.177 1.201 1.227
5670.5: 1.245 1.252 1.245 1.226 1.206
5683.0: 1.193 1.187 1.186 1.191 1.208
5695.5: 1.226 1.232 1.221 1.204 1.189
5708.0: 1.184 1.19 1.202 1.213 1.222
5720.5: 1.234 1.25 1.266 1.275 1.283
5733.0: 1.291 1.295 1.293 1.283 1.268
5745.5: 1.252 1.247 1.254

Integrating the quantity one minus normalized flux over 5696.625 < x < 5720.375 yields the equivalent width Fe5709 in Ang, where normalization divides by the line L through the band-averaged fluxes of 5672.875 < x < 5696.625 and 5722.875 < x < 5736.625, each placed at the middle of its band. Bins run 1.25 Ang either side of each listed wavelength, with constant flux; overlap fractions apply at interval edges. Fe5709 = 0.7 Ang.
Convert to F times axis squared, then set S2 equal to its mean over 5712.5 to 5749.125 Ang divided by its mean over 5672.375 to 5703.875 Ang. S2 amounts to 1.1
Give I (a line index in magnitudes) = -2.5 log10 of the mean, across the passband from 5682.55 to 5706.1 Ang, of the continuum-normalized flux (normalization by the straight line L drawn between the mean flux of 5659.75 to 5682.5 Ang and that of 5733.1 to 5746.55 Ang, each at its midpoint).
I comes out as 0.03 mag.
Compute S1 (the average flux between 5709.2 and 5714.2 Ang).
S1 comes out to 1.2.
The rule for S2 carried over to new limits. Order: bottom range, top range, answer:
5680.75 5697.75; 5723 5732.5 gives 1.07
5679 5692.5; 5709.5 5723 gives 1.03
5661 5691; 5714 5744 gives 1.06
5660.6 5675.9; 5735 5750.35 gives 1.07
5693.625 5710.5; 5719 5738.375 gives 1.06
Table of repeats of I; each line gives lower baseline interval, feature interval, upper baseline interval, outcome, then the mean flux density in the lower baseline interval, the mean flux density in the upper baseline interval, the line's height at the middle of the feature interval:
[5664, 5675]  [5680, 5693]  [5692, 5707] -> 0.02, 1.23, 1.21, 1.22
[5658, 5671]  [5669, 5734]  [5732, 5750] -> 0.01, 1.2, 1.27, 1.24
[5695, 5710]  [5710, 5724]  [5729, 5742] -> 0.02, 1.21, 1.29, 1.24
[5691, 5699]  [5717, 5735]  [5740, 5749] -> -0.01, 1.22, 1.26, 1.25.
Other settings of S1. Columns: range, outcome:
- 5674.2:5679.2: 1.24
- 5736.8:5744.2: 1.28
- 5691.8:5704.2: 1.22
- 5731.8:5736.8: 1.29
